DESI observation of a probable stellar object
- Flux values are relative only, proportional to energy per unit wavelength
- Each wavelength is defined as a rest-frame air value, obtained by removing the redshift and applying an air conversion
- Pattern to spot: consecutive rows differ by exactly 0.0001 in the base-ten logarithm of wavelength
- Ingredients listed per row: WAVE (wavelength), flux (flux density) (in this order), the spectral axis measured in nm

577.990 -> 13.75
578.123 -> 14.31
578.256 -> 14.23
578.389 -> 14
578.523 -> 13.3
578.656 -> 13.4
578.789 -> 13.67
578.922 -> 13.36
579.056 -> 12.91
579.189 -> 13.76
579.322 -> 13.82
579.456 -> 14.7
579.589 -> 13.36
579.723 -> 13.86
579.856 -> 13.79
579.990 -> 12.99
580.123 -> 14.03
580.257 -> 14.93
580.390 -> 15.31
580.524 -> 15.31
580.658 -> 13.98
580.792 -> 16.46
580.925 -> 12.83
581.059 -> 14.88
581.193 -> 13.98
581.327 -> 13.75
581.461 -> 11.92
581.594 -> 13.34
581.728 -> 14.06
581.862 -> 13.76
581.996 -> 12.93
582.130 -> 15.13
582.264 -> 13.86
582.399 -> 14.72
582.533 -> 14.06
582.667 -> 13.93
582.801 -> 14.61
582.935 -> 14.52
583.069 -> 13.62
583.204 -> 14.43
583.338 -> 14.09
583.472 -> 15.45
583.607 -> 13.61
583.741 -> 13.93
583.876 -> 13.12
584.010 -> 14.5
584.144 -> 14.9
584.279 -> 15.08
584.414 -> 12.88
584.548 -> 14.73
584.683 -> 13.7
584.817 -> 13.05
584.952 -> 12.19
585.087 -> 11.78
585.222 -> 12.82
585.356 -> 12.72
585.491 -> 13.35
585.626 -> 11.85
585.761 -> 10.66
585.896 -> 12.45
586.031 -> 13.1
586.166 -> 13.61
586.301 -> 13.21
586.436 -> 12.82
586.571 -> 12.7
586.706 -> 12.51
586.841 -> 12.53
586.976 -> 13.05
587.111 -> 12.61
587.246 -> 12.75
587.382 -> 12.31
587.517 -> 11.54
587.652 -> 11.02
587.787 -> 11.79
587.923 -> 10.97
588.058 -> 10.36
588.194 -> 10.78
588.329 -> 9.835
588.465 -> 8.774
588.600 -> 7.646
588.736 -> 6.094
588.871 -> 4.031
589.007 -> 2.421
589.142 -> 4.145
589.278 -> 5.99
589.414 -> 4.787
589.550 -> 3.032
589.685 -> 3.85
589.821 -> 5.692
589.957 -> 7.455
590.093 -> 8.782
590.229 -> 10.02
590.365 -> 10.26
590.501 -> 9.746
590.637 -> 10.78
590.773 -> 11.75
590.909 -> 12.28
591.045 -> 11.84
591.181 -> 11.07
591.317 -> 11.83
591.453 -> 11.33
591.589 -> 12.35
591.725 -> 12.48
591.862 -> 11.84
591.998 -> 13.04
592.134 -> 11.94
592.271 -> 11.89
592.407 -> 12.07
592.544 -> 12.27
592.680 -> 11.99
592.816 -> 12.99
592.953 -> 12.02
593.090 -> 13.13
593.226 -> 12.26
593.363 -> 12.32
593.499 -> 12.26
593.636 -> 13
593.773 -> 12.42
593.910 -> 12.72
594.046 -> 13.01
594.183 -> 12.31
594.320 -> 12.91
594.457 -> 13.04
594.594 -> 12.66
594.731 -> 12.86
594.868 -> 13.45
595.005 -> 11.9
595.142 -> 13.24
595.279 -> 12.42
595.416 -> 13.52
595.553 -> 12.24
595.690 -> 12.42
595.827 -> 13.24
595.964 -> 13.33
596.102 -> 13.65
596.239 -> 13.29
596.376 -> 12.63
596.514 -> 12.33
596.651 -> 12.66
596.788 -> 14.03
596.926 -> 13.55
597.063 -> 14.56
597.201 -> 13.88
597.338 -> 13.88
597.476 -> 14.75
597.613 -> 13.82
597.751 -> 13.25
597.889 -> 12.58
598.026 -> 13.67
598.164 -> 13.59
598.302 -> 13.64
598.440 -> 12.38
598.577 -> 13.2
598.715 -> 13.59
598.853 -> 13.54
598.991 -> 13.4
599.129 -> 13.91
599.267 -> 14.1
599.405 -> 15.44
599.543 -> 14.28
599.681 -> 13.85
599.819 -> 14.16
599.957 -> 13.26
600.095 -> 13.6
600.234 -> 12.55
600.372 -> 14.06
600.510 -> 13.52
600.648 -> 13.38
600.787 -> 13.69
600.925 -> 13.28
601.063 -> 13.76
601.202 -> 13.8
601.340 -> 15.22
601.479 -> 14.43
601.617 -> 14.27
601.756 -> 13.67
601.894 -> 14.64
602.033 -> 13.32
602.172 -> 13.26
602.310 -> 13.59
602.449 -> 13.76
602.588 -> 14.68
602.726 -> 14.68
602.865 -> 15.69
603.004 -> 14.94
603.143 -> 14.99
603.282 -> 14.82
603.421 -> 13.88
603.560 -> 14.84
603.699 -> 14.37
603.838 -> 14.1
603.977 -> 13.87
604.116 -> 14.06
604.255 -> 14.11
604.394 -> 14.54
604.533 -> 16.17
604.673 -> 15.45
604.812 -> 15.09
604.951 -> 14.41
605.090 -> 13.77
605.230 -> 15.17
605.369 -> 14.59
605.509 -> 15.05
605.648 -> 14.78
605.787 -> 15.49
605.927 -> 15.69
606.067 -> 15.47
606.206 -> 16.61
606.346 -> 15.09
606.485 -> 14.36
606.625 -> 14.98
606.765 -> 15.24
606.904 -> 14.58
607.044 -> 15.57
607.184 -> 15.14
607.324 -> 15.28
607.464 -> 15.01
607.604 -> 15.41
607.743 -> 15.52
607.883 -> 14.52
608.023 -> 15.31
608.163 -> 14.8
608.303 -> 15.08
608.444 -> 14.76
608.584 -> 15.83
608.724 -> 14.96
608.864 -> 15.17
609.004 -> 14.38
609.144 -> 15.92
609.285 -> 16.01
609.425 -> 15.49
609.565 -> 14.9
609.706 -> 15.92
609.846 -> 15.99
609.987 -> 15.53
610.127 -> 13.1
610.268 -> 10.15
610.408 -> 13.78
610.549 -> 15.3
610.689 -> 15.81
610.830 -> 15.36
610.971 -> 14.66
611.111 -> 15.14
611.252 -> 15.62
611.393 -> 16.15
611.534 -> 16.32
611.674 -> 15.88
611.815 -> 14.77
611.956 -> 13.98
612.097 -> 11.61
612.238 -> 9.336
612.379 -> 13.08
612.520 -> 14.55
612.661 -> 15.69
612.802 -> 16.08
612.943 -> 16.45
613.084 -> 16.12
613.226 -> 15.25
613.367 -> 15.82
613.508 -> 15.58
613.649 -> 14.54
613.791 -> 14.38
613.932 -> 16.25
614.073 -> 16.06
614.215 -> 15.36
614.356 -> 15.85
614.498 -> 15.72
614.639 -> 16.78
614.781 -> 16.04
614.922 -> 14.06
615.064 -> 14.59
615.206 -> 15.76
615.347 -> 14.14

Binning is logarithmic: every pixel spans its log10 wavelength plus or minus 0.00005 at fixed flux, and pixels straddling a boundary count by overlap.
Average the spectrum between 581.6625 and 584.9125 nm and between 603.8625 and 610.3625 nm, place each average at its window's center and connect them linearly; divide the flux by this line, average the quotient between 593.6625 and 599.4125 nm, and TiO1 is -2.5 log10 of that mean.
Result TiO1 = 0.10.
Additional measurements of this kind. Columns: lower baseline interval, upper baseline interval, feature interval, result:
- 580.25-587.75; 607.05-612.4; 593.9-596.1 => 0.096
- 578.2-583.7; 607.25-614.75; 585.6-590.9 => 0.419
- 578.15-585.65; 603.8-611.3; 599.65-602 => 0.065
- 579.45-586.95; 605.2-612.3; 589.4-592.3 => 0.371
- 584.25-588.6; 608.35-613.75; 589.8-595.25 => 0.091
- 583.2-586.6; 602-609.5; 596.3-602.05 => 0.054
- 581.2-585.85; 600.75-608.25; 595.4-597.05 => 0.091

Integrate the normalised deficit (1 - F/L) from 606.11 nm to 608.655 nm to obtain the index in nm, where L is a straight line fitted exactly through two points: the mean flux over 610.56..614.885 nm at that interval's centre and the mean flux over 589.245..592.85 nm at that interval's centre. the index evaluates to -0.23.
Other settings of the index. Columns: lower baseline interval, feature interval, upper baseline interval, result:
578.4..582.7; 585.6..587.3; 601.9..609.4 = 0.18 nm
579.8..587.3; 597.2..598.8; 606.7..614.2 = 0.09 nm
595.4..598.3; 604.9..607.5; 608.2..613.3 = -0.13 nm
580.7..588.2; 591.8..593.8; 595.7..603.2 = 0.17 nm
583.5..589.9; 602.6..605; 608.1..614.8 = -0.17 nm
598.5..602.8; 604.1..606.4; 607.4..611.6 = -0.09 nm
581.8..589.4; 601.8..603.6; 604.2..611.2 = 0.00 nm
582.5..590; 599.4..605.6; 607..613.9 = -0.24 nm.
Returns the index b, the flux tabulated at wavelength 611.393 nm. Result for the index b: 16.15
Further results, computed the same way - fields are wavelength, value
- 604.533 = 16.17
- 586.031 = 13.1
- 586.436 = 12.82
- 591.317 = 11.83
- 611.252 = 15.62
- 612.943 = 16.45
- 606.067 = 15.47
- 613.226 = 15.25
